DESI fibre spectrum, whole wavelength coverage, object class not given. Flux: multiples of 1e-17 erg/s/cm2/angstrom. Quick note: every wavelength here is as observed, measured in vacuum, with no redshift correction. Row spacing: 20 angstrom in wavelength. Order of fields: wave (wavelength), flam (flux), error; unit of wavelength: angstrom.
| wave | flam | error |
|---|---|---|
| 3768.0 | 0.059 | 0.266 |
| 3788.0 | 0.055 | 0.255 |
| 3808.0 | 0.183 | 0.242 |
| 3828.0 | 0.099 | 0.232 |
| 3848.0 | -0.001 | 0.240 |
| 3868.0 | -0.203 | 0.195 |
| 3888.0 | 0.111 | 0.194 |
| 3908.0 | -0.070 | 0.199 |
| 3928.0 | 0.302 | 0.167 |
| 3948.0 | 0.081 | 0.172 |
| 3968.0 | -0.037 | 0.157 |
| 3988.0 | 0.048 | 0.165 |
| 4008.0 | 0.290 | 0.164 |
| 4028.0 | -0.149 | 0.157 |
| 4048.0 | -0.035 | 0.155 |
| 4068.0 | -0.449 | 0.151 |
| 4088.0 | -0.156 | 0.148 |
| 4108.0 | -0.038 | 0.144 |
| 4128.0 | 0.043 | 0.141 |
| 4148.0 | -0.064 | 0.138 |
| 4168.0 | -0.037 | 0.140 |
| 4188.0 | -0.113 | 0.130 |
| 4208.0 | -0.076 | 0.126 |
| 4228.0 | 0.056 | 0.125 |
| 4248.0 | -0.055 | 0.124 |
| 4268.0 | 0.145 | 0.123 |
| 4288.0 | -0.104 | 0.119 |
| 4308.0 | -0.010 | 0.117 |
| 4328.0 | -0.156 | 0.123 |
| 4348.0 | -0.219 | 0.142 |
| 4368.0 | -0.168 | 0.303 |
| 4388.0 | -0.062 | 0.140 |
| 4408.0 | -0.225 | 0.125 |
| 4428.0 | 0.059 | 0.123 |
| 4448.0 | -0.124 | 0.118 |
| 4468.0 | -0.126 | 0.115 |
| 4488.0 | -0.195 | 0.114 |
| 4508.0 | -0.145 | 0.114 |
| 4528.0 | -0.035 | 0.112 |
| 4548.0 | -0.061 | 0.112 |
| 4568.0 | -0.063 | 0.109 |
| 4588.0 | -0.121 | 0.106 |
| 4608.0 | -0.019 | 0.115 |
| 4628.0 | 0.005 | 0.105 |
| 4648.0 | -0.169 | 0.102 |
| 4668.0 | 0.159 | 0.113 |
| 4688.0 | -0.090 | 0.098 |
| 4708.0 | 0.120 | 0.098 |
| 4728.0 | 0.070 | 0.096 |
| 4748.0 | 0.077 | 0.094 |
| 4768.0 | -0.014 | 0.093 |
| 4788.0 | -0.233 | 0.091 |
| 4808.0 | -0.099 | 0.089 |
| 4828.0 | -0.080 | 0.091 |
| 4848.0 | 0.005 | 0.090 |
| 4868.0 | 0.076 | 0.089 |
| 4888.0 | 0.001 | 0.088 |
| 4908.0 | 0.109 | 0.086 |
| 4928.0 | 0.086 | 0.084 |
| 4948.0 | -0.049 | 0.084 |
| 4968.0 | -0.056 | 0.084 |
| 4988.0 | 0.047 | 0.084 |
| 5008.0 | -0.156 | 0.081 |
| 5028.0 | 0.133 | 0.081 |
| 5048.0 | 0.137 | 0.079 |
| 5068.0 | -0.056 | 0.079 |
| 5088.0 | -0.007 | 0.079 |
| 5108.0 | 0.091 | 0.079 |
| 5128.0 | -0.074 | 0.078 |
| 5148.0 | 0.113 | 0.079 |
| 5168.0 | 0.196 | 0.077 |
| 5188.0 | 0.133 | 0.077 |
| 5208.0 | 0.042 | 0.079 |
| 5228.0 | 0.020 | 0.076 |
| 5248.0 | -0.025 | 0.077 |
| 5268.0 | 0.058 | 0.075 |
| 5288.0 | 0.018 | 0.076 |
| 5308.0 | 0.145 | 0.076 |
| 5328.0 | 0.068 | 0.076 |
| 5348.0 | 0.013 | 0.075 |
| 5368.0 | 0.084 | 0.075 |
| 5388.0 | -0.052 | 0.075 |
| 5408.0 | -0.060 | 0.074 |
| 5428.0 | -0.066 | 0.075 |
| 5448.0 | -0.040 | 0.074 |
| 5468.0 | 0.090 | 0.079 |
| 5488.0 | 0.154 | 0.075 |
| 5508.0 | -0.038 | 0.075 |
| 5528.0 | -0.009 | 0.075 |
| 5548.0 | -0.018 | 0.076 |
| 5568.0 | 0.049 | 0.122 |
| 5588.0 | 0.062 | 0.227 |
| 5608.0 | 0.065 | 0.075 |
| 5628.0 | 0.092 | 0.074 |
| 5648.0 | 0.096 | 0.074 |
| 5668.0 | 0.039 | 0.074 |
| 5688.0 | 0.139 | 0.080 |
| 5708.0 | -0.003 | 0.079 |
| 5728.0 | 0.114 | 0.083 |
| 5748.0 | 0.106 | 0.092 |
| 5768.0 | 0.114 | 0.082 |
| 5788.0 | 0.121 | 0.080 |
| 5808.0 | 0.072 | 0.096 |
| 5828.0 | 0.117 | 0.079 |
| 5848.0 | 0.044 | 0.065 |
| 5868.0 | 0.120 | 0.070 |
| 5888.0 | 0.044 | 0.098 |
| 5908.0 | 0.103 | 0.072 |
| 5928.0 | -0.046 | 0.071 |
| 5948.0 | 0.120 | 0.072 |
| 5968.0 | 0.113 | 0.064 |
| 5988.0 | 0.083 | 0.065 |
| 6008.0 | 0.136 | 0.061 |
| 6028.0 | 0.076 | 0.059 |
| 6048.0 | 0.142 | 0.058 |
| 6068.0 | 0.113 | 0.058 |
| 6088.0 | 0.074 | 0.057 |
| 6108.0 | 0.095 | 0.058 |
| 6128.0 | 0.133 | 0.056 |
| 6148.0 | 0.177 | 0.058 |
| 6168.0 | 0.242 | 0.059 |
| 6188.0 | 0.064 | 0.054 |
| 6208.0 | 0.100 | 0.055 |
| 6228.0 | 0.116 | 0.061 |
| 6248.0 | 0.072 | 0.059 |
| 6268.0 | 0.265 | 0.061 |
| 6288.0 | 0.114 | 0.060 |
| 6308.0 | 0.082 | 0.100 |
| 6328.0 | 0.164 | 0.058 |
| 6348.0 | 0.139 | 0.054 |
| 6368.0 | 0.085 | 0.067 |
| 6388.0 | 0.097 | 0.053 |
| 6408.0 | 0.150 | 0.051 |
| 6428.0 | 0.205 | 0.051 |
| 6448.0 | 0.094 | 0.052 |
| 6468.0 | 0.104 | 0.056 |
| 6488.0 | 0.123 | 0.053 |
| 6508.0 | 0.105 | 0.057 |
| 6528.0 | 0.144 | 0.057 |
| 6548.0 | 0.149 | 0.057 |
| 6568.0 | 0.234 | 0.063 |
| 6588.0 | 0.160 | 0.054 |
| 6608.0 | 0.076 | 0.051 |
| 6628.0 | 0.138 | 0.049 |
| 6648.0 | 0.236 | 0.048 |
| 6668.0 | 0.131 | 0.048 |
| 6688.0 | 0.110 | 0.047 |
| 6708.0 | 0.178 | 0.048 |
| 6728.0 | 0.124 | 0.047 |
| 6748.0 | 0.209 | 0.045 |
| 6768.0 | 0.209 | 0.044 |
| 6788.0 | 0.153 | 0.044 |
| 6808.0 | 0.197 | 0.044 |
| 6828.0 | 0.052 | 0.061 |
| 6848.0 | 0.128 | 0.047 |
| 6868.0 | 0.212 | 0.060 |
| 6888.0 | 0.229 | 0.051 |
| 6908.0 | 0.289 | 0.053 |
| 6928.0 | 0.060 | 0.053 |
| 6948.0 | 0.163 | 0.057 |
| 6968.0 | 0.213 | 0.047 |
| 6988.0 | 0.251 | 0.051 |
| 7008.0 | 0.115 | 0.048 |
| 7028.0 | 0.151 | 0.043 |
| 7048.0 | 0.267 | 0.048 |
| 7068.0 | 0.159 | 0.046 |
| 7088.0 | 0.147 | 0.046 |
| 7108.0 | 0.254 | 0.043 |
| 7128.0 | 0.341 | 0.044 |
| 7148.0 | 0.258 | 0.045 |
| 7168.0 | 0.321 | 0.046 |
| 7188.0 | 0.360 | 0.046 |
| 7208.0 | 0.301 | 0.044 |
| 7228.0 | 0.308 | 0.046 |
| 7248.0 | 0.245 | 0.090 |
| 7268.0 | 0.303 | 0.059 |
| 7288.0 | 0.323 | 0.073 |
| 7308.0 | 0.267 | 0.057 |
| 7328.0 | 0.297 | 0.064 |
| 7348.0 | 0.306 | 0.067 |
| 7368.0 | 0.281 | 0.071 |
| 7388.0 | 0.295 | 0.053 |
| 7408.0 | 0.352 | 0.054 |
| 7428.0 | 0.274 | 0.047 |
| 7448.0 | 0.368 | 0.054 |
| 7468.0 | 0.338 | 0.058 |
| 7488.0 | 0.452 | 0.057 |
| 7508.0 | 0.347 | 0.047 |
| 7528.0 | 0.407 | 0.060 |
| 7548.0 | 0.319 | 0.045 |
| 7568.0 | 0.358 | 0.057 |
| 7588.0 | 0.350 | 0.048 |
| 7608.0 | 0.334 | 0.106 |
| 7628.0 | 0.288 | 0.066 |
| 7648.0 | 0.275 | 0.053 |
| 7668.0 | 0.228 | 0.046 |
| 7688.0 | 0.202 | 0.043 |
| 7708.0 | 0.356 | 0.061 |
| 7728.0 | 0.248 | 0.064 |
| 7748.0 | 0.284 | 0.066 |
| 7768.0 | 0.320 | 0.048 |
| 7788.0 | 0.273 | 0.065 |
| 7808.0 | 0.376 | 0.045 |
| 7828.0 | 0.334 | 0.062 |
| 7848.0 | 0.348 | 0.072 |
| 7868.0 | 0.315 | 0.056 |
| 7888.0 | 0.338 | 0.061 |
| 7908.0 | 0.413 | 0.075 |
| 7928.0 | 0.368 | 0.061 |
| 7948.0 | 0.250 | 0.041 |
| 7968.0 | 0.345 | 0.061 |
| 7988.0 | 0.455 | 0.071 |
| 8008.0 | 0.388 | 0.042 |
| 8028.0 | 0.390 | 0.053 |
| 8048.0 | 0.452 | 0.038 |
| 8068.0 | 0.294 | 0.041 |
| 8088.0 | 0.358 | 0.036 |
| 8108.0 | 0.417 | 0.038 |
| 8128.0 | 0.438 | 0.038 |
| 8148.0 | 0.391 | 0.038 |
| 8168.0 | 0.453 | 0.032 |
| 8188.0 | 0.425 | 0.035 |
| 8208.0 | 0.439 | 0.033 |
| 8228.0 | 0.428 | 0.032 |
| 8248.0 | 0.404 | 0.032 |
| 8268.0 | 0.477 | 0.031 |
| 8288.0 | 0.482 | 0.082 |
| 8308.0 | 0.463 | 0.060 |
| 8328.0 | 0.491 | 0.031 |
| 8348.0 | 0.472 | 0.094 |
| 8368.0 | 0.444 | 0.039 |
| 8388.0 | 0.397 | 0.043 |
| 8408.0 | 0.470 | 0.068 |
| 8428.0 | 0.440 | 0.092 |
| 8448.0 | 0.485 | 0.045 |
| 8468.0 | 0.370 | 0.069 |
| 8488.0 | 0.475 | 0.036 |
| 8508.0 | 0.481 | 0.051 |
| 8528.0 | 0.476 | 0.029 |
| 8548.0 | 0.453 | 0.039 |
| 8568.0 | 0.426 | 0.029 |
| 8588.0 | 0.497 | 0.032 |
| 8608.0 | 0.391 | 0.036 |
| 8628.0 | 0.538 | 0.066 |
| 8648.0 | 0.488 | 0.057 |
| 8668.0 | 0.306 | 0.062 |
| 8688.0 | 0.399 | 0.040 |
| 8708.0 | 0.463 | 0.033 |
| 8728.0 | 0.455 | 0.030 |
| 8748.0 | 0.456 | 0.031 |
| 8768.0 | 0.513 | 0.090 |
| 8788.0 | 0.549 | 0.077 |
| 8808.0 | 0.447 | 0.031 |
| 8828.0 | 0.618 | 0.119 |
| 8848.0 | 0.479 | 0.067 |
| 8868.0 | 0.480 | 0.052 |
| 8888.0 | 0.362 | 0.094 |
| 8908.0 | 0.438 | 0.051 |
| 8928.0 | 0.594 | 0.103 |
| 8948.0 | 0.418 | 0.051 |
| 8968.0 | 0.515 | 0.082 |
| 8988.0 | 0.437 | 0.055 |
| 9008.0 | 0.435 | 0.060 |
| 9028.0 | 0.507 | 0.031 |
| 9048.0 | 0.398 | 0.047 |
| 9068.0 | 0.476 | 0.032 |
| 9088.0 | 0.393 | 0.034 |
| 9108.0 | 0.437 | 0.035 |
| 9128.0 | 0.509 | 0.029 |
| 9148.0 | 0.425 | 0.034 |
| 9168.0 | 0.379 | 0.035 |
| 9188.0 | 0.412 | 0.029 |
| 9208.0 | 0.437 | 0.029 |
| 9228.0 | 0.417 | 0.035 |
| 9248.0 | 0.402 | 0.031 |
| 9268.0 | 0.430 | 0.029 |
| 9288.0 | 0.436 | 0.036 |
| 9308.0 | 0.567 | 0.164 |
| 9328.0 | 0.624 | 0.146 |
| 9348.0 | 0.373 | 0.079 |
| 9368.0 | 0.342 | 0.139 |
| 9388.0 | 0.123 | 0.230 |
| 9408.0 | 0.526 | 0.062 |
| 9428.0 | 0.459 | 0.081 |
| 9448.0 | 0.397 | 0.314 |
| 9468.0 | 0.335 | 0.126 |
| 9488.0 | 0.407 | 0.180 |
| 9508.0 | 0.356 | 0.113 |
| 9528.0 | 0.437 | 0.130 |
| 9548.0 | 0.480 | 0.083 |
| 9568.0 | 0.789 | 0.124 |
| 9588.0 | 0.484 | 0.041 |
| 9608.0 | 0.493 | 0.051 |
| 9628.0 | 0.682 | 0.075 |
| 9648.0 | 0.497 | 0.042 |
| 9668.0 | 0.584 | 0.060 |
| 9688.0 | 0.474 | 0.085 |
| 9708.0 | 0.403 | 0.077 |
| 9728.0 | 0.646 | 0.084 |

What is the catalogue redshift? 0.78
